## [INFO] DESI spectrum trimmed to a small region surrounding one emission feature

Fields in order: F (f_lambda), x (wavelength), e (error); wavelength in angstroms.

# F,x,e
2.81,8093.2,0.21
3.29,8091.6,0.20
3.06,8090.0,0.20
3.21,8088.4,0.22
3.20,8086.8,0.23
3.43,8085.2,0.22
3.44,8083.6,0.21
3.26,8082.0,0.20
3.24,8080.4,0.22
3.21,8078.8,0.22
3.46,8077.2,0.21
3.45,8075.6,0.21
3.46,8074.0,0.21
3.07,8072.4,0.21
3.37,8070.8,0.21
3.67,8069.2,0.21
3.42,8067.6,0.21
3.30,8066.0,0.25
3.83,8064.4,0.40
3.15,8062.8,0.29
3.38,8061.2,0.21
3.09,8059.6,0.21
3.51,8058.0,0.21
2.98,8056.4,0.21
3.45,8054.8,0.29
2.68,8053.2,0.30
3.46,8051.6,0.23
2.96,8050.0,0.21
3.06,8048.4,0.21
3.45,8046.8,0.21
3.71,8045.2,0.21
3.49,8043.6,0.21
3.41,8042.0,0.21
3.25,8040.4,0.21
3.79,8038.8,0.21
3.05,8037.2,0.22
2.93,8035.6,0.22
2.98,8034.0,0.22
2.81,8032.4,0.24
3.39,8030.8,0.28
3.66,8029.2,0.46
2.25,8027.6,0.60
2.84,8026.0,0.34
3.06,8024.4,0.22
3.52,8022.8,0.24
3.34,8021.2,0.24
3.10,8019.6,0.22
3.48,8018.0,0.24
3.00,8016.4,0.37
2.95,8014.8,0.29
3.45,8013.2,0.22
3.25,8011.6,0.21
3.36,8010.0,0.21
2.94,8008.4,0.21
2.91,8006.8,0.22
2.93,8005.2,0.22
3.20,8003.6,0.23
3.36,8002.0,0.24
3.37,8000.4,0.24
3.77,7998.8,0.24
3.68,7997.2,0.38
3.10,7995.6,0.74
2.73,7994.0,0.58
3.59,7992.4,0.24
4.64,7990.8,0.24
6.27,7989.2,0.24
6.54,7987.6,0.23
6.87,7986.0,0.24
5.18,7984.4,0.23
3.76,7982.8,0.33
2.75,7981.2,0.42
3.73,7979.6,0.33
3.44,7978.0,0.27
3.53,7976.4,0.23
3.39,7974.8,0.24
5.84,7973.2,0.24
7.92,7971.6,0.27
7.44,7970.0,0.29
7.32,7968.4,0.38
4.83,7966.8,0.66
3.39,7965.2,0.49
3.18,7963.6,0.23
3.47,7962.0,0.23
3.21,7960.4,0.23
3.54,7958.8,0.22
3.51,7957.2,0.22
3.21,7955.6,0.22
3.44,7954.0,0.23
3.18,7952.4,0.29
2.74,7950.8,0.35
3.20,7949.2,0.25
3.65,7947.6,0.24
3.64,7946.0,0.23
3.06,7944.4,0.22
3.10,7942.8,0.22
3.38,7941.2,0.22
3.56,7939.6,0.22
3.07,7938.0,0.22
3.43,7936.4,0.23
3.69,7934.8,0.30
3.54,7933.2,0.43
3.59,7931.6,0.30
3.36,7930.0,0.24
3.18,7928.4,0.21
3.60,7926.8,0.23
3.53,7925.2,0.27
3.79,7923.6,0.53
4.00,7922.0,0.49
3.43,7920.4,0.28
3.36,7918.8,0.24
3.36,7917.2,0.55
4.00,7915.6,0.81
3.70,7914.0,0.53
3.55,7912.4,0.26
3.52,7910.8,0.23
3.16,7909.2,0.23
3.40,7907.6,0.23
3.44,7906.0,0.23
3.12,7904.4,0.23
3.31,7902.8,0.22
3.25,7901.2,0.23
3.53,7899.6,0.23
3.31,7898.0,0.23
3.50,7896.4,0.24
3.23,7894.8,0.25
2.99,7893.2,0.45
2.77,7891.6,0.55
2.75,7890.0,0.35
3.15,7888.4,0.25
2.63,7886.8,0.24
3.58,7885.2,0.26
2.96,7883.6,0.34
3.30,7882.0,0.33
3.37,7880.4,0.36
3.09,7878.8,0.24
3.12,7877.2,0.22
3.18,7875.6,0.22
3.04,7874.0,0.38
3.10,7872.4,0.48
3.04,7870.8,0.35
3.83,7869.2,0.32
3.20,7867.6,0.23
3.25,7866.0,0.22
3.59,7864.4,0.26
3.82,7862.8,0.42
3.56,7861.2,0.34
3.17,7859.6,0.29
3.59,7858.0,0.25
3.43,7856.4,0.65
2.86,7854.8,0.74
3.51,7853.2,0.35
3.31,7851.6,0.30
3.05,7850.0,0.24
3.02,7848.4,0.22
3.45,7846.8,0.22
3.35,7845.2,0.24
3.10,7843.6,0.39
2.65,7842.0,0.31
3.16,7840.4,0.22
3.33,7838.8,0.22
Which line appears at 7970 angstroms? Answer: [S II]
